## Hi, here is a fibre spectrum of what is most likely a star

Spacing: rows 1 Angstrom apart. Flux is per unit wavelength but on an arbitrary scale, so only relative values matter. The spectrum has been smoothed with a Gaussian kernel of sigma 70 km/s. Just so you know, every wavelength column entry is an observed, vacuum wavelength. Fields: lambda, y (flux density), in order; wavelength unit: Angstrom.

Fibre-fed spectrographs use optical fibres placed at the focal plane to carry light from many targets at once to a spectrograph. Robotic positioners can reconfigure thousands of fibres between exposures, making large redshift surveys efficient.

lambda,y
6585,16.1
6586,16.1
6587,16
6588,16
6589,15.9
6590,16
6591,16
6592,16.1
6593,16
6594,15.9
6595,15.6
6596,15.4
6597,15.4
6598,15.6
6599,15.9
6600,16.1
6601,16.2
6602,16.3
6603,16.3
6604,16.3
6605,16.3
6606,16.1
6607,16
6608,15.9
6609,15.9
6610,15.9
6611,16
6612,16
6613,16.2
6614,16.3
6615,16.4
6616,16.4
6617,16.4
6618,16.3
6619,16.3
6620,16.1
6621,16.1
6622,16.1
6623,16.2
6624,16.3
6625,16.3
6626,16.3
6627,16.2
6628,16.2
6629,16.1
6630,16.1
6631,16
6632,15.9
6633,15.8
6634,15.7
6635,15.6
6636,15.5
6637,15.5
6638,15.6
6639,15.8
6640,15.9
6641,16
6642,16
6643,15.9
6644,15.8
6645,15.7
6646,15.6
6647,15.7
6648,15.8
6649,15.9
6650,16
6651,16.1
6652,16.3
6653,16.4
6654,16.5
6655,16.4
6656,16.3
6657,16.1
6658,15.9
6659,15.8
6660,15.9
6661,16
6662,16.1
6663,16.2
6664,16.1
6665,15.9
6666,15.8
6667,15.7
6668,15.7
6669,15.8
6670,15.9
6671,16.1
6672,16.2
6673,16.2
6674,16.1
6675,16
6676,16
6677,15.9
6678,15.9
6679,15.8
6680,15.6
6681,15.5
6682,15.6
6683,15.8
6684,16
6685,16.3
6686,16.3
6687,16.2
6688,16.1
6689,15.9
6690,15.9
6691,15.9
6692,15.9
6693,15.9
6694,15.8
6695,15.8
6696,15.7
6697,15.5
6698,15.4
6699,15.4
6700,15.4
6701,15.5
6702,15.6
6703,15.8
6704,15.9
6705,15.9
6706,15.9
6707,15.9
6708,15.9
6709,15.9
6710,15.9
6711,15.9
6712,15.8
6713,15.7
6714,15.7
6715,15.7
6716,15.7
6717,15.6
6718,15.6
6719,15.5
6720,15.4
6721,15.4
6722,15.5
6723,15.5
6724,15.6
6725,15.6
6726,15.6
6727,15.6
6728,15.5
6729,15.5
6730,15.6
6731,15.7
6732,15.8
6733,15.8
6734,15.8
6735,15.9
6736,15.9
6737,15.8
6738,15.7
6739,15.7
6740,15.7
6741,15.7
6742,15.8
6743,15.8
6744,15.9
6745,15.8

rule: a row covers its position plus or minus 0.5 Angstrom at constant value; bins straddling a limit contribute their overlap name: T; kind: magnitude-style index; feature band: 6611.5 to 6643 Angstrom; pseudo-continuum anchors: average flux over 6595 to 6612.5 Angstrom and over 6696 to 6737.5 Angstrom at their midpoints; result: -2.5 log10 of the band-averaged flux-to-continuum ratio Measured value -0.01 mag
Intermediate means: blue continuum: 16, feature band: 16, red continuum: 15.7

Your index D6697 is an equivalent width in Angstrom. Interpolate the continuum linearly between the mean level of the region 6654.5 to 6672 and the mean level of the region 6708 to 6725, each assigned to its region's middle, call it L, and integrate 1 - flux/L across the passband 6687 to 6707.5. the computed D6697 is 0.0 Angstrom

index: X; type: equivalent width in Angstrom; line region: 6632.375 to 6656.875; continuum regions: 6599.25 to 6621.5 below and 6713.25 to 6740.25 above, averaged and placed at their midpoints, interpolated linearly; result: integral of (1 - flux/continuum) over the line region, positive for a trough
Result 0.2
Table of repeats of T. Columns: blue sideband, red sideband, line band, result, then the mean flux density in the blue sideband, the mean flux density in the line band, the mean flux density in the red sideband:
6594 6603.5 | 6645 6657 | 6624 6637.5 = 0.00 mag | 15.9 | 16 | 16.1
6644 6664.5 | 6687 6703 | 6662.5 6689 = -0.01 mag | 16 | 15.9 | 15.7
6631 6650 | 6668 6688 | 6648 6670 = -0.01 mag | 15.8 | 16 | 16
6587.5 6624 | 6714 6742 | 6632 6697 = 0.00 mag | 16.1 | 15.9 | 15.6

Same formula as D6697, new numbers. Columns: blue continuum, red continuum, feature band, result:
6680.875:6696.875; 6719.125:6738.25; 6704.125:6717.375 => -0.04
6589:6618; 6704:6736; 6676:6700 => -0.05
